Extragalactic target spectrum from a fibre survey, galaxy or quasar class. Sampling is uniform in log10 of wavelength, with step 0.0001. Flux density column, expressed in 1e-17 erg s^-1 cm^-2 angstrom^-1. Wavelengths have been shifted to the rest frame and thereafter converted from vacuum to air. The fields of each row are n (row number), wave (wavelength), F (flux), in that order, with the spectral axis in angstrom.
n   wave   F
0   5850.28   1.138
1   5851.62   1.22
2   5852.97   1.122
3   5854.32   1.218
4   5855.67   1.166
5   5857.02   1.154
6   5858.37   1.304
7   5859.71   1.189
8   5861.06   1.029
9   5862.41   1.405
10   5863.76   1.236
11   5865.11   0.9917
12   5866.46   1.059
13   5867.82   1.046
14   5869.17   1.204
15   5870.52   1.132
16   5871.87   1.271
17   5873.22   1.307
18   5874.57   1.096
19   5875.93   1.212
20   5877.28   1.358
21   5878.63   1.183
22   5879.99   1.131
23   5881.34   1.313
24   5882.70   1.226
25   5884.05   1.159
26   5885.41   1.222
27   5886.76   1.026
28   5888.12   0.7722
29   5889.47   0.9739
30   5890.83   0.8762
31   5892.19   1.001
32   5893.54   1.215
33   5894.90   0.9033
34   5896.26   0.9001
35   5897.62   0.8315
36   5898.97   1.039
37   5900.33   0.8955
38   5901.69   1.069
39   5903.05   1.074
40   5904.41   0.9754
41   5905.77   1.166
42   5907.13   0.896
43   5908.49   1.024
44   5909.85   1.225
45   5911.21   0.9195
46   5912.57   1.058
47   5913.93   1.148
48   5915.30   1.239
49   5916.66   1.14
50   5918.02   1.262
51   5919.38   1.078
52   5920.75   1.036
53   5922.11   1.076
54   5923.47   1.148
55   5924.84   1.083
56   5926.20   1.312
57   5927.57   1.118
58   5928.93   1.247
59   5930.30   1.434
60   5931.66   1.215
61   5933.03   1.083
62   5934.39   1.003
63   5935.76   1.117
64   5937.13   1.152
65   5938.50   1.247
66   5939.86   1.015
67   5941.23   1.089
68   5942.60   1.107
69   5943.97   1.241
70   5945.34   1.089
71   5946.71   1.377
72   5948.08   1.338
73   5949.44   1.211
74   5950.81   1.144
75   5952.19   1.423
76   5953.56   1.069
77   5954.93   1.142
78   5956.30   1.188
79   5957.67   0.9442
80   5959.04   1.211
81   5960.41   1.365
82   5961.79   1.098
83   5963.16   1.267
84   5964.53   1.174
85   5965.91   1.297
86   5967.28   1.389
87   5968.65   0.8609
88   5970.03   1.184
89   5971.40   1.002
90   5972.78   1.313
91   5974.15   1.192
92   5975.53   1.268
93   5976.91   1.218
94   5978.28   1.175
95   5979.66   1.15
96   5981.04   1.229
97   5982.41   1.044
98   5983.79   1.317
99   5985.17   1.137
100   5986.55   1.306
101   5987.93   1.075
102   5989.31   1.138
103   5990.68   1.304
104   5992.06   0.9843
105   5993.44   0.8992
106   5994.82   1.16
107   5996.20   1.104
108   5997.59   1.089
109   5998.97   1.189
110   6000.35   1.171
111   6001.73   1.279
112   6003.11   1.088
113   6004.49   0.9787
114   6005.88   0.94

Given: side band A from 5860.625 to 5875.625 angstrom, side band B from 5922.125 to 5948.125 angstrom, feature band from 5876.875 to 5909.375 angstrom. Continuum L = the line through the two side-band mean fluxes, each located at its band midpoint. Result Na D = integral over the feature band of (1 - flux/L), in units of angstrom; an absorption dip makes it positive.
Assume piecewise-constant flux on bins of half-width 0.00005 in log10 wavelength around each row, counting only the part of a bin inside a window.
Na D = 3.3 angstrom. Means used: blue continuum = 1.16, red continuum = 1.17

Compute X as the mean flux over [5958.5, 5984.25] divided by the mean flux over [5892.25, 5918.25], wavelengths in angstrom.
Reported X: 1.1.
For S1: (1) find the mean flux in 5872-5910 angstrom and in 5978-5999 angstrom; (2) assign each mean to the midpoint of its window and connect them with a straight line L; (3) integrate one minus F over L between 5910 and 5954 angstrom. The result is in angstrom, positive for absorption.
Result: -2.5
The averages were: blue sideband 1.07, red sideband 1.14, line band 1.16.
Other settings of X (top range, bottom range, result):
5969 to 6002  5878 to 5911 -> 1.11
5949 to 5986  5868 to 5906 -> 1.09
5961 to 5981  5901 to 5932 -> 1.05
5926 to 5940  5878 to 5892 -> 1.09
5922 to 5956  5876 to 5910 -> 1.12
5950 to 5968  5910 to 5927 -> 1.07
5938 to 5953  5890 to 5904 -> 1.23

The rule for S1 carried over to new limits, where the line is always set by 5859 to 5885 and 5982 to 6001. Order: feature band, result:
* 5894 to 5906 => 1.98 angstrom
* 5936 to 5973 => -0.87 angstrom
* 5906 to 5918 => 0.78 angstrom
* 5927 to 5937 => -0.09 angstrom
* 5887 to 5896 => 1.69 angstrom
